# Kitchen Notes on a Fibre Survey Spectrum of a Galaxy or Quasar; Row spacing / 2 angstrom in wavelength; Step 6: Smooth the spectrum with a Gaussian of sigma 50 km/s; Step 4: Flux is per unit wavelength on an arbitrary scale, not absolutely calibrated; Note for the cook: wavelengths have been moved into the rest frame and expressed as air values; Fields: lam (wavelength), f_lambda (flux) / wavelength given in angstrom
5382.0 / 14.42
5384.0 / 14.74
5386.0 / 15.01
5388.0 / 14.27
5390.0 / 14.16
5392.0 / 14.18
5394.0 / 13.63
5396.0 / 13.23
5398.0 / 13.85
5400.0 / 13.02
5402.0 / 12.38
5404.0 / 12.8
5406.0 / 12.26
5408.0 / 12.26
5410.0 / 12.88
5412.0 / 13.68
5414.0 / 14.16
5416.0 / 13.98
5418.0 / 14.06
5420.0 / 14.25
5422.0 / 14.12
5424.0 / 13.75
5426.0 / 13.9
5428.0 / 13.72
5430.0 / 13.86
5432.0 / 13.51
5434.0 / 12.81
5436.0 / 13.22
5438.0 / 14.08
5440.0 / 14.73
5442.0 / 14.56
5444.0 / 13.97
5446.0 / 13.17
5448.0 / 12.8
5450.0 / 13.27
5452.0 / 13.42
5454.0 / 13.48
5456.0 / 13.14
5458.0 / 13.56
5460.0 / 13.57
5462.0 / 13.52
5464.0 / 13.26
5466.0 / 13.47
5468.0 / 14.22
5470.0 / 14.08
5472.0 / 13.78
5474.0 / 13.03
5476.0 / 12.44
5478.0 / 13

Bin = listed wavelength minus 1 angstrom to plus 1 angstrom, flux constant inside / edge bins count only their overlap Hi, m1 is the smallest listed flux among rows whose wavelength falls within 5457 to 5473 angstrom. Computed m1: 13.26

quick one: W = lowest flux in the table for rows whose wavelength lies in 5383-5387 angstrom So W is 14.74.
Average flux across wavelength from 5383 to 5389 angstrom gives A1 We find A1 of 14.7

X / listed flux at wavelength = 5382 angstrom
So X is 14.42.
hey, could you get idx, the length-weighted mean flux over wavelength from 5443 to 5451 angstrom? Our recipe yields 13.3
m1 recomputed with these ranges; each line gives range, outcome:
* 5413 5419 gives 13.98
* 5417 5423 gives 14.06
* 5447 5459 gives 12.8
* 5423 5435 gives 12.81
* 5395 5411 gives 12.26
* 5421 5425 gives 13.75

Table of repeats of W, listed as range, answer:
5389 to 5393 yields 14.16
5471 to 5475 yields 13.03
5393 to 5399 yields 13.23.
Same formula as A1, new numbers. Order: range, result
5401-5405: 12.6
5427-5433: 13.7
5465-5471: 13.9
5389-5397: 13.8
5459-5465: 13.5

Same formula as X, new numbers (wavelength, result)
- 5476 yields 12.44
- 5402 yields 12.38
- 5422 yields 14.12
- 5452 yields 13.42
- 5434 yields 12.81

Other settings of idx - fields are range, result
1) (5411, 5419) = 14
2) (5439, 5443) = 14.6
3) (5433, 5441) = 13.7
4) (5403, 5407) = 12.5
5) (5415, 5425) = 14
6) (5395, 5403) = 13.1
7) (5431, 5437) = 13.2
